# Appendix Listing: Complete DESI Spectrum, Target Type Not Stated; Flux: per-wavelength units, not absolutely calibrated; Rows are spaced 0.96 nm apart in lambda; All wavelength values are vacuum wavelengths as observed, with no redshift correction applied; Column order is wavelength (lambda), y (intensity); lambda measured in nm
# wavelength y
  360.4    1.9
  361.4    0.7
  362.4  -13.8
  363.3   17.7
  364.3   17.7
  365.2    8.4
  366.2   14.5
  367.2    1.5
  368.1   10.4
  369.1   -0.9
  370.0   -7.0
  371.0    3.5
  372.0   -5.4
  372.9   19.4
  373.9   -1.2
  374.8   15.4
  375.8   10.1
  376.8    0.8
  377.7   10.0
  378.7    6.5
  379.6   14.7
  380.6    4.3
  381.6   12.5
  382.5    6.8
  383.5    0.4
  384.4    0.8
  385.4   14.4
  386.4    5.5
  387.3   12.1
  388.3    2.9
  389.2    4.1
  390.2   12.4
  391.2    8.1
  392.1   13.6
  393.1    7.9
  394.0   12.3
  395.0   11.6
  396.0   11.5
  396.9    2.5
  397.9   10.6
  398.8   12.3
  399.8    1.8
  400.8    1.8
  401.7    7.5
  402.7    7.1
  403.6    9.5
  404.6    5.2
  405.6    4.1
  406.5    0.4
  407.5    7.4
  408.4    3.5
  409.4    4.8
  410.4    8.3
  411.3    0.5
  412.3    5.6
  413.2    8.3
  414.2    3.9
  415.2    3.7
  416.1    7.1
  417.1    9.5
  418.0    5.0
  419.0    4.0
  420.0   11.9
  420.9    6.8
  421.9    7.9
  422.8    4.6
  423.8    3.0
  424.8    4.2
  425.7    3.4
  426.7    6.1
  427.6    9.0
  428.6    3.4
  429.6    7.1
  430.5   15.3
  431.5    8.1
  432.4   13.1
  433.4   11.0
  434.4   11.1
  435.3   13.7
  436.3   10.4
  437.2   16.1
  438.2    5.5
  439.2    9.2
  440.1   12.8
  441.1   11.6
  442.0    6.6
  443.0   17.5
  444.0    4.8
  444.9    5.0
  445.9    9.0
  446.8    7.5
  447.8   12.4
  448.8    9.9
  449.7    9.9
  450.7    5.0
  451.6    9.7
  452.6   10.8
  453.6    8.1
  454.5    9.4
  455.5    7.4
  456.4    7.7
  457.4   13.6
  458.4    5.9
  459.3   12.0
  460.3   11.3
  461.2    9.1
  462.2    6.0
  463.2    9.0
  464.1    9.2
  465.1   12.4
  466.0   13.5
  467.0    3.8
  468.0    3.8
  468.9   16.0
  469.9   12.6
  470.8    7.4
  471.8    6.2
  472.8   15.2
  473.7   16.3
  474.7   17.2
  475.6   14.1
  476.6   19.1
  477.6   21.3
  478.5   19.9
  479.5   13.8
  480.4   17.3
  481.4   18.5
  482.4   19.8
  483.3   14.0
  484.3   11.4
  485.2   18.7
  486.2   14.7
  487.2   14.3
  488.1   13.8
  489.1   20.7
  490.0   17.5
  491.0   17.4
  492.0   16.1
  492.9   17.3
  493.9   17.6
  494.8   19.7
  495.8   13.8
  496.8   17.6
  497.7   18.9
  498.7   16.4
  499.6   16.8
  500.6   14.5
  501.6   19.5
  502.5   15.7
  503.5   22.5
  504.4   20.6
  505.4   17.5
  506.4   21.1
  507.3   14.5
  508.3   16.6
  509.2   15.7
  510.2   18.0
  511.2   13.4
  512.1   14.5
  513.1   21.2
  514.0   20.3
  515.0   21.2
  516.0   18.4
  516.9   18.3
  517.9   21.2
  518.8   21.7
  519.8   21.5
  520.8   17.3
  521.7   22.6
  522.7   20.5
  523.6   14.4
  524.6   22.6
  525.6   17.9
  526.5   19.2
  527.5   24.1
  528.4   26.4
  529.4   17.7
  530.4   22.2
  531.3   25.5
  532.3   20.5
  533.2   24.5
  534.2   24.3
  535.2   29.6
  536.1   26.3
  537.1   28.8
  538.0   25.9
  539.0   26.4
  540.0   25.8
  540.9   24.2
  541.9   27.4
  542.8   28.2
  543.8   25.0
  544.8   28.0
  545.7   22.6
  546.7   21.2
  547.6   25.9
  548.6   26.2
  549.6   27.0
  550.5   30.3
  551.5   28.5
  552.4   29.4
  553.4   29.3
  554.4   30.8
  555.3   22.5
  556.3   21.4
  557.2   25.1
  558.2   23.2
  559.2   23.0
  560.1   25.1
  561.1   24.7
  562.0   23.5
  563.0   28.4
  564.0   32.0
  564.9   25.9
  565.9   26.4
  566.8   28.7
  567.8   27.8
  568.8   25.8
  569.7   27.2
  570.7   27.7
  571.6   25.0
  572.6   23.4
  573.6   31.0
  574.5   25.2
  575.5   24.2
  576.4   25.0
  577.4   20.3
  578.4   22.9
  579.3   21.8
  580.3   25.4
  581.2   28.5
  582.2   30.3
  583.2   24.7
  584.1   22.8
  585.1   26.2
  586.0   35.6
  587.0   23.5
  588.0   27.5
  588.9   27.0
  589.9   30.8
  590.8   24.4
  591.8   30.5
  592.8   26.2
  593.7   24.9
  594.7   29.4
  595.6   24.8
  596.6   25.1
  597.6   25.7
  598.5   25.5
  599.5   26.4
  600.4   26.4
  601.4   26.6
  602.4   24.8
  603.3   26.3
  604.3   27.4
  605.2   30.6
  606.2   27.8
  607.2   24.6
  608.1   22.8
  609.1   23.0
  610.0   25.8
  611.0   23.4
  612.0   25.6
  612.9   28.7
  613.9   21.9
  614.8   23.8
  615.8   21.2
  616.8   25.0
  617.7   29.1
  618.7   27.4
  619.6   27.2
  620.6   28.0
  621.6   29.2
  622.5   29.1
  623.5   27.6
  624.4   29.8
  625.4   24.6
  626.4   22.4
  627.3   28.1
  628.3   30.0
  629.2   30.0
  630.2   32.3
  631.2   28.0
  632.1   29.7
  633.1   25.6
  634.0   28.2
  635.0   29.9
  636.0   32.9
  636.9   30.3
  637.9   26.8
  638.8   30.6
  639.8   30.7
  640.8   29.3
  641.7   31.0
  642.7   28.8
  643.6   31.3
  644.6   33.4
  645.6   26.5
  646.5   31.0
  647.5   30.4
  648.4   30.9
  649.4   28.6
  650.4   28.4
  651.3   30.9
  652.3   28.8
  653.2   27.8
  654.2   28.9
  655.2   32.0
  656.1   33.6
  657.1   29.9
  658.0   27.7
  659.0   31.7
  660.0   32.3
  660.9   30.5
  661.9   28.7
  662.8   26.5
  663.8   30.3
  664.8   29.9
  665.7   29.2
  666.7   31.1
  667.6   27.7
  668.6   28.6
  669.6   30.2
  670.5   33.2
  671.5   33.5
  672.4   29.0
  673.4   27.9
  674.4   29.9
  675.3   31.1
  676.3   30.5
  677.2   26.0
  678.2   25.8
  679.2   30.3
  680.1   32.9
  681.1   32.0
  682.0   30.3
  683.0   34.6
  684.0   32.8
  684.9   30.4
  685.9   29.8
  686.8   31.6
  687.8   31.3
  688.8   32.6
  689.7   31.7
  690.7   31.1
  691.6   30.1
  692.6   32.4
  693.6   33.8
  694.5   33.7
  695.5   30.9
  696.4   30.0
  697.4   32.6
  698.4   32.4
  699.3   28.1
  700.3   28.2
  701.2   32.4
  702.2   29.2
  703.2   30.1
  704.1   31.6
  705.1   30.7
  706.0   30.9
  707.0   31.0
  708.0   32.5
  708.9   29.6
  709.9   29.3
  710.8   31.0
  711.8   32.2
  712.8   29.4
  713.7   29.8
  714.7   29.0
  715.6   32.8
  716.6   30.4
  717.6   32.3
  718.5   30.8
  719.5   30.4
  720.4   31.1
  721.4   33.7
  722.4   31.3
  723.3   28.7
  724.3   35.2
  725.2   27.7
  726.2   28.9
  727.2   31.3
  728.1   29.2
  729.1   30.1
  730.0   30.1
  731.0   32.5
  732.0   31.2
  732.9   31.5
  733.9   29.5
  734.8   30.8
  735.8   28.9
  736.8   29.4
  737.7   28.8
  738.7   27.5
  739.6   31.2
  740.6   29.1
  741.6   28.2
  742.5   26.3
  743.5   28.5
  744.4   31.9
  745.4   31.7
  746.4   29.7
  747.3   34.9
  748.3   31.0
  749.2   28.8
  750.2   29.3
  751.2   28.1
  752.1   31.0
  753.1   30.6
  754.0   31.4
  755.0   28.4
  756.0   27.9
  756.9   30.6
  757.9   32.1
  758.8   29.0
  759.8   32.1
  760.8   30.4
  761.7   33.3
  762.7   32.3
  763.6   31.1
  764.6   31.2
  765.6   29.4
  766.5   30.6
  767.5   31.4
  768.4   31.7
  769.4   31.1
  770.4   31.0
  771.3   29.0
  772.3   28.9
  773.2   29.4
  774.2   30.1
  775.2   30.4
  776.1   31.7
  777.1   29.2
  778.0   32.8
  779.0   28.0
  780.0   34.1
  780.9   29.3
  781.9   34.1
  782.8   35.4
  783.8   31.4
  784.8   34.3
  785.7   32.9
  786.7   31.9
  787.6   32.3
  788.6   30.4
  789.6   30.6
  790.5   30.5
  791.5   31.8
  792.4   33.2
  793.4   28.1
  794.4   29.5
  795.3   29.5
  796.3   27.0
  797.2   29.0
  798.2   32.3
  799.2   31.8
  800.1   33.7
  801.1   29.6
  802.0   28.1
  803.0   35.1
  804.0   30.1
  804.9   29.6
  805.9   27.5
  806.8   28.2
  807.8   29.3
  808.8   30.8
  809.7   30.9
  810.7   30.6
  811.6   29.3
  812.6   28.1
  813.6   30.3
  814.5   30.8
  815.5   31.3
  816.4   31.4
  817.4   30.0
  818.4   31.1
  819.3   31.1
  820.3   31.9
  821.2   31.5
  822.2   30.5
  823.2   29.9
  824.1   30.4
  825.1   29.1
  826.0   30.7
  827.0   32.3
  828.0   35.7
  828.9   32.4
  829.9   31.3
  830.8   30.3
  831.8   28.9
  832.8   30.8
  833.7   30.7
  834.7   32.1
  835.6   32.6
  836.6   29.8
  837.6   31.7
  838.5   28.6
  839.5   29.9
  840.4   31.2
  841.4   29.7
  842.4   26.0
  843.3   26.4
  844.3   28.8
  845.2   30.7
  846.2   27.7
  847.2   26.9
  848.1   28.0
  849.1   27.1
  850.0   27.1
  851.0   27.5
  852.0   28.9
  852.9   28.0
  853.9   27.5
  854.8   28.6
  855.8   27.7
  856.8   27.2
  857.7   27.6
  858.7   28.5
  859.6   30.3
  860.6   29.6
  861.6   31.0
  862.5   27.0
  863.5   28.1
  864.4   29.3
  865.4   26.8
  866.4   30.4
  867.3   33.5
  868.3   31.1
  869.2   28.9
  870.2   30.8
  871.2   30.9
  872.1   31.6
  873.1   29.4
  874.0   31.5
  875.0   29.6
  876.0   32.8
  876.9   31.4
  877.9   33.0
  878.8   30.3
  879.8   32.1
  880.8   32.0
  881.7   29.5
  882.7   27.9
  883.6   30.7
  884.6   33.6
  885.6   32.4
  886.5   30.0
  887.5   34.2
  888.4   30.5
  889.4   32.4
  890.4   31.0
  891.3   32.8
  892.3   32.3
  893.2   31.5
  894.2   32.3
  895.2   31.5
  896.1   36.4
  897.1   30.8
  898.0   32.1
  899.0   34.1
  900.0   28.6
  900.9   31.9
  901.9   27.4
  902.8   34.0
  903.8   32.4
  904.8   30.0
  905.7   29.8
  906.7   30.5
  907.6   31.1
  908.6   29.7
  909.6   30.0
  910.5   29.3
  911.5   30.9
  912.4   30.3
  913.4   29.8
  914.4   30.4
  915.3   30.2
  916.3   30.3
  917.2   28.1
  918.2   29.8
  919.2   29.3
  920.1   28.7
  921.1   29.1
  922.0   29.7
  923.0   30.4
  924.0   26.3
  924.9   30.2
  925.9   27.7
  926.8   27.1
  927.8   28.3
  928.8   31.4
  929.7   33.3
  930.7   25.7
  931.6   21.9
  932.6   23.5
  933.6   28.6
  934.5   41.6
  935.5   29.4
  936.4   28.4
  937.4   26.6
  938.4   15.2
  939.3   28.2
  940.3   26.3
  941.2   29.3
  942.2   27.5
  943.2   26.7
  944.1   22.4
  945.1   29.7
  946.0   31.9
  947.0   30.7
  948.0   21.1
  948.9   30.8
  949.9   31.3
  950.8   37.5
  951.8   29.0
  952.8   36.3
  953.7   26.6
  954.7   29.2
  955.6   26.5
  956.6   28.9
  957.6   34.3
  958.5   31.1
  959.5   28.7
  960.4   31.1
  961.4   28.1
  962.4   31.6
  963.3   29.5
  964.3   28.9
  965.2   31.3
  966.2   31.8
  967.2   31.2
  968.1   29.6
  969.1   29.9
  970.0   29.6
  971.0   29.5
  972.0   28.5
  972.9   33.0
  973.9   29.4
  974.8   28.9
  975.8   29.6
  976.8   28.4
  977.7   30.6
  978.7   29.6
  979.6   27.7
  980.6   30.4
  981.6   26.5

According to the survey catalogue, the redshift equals 0.19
